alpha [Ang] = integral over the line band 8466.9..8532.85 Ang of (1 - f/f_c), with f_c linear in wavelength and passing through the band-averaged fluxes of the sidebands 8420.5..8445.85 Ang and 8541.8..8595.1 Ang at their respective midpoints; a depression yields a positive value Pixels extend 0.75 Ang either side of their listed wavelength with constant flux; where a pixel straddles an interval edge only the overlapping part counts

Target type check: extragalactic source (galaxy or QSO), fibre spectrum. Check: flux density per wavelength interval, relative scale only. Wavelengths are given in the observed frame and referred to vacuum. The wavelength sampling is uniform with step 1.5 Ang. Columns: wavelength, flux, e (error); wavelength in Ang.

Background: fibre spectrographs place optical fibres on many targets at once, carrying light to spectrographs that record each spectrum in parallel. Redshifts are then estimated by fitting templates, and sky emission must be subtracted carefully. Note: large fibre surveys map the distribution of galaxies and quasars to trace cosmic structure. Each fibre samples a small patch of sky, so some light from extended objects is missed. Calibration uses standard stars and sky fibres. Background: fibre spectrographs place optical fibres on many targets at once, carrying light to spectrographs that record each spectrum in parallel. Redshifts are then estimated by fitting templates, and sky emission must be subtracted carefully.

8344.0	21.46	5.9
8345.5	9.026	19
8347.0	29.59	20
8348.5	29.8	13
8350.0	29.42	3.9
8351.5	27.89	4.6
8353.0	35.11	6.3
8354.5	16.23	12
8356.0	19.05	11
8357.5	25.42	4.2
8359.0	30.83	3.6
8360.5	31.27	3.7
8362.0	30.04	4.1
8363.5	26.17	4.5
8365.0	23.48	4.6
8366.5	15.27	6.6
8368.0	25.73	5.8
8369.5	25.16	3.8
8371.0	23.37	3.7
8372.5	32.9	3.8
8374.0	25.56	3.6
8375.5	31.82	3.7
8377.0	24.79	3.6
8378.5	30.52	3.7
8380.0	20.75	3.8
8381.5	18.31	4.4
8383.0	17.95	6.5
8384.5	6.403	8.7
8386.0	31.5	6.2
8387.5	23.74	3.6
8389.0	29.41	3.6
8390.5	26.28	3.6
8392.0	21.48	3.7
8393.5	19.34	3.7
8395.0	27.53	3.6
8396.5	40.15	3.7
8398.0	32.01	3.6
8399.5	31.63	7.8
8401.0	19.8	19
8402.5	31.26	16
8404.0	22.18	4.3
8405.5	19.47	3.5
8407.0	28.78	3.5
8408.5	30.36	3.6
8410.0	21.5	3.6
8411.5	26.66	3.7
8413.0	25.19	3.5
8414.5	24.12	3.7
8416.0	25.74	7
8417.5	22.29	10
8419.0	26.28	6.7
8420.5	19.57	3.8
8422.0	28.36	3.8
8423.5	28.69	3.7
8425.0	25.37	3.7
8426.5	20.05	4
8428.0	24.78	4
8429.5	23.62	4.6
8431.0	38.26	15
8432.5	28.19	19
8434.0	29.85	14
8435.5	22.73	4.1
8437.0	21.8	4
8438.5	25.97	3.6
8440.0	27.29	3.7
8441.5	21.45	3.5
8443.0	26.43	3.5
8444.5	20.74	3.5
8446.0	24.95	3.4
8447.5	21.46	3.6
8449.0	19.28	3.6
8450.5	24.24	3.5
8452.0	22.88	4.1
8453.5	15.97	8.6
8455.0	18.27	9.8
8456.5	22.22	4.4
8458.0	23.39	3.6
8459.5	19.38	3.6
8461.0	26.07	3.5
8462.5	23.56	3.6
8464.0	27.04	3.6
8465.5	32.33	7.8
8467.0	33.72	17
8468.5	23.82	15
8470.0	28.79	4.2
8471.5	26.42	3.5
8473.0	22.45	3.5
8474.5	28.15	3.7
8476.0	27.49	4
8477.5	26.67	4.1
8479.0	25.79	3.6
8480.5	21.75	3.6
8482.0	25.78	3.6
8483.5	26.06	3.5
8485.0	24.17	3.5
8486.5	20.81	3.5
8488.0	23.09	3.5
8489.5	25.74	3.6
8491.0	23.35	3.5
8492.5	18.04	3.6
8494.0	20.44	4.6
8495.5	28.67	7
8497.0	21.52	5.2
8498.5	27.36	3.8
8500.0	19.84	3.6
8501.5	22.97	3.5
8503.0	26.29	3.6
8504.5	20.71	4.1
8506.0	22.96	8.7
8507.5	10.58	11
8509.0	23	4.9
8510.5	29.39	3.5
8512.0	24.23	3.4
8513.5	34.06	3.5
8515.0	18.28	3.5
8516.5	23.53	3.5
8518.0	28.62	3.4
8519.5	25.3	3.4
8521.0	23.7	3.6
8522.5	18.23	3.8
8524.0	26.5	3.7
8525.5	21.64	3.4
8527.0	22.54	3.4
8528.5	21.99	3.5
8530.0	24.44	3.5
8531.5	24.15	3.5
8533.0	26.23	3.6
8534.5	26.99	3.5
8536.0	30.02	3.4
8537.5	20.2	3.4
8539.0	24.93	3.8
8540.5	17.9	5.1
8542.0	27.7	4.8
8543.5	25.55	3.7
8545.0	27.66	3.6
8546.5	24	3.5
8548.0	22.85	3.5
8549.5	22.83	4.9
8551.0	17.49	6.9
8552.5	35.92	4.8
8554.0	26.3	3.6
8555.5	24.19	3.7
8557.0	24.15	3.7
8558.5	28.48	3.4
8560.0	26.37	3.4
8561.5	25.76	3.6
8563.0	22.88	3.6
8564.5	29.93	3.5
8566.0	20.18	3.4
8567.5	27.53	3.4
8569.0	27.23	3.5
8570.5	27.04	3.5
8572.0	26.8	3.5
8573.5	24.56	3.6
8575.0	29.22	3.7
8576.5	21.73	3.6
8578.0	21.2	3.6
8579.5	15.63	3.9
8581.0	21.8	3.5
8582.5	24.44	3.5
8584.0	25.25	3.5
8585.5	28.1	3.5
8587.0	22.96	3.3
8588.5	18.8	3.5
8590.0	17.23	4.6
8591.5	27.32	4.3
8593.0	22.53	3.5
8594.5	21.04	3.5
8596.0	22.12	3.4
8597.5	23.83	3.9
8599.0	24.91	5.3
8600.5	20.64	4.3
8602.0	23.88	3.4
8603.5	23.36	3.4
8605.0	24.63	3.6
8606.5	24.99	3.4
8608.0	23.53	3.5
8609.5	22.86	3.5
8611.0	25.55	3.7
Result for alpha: 2.6 Ang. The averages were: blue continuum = 25.6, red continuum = 24.5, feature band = 24.1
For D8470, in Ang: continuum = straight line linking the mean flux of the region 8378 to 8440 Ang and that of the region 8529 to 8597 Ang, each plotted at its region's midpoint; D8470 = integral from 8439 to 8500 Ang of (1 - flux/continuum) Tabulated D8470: 2.0 Ang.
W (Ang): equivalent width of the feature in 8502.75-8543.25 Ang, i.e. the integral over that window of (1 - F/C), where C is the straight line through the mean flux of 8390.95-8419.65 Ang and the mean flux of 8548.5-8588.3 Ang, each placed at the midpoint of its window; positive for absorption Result 2.14 Ang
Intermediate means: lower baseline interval 26.1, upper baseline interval 24.8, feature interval 23.8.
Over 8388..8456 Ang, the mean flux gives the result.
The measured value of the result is 25.1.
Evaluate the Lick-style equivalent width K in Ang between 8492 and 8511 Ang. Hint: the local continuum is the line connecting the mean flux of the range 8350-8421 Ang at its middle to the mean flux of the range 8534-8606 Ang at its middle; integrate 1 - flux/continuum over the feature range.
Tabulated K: 1.76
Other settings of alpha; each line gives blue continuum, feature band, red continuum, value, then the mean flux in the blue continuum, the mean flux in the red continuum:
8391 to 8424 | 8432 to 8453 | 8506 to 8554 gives 1.3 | 26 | 24.2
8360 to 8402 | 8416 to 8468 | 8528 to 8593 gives 1.1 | 25.4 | 24.5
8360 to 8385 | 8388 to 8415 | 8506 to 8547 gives -2.6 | 24.2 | 24.1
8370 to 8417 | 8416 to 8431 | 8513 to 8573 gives 0.2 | 25.5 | 25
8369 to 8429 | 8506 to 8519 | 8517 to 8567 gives 0.5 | 25.3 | 24.7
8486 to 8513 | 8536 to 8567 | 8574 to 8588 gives -2.4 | 22.8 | 23.3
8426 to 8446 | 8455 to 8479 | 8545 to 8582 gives -0.5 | 25.5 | 24.8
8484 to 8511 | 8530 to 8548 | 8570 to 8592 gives -1.5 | 22.7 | 23.4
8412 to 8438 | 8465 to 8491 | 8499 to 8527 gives -1.8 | 25.6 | 23.3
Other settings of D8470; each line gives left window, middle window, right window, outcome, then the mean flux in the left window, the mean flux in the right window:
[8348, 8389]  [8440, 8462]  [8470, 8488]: 2.65 Ang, 25.2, 25.1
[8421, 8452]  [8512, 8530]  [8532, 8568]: 0.81 Ang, 25.1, 25.2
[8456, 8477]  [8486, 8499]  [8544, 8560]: 1.36 Ang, 26.1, 25.4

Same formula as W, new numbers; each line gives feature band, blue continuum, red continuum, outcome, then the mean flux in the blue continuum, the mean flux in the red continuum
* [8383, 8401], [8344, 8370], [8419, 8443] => -0.2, 25.2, 25.8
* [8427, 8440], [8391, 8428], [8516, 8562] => -0.6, 25.7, 24.7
